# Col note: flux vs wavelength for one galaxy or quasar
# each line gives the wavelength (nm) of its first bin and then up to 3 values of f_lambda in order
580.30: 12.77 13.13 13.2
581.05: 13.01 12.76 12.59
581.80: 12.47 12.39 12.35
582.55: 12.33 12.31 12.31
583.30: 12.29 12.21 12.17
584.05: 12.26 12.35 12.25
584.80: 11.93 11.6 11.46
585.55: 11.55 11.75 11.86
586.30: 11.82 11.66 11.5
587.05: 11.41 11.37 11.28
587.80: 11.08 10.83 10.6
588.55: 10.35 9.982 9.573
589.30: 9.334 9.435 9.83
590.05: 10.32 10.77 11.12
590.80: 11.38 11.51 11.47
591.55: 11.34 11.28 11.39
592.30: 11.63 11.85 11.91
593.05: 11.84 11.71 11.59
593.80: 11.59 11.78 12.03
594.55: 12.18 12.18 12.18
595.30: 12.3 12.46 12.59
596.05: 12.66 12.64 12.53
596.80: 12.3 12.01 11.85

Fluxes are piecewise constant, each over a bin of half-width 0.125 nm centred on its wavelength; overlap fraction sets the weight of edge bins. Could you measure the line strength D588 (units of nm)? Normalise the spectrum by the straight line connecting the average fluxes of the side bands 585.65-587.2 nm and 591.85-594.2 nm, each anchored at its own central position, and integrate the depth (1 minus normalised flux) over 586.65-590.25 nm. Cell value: 0.36 nm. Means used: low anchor 11.7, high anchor 11.7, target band 10.5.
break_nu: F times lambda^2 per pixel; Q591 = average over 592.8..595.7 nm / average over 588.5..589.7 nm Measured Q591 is 1.26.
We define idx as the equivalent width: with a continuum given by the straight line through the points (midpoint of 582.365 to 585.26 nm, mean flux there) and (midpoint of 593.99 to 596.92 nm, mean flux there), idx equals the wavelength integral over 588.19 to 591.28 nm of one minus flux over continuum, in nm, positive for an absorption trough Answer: 0.47 nm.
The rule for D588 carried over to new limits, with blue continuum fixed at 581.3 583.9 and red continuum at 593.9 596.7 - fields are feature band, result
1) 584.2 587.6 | 0.178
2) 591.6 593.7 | 0.117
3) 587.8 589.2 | 0.229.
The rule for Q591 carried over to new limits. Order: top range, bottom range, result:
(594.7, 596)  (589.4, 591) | 1.20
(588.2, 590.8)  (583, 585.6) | 0.86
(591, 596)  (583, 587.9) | 1.03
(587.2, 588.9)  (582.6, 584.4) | 0.89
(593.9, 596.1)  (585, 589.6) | 1.14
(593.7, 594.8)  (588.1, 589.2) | 1.20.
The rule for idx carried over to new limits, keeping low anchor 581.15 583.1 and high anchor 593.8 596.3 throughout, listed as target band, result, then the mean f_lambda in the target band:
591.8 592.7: 0.05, 11.6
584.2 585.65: 0.06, 11.9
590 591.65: 0.15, 11.2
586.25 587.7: 0.10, 11.5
